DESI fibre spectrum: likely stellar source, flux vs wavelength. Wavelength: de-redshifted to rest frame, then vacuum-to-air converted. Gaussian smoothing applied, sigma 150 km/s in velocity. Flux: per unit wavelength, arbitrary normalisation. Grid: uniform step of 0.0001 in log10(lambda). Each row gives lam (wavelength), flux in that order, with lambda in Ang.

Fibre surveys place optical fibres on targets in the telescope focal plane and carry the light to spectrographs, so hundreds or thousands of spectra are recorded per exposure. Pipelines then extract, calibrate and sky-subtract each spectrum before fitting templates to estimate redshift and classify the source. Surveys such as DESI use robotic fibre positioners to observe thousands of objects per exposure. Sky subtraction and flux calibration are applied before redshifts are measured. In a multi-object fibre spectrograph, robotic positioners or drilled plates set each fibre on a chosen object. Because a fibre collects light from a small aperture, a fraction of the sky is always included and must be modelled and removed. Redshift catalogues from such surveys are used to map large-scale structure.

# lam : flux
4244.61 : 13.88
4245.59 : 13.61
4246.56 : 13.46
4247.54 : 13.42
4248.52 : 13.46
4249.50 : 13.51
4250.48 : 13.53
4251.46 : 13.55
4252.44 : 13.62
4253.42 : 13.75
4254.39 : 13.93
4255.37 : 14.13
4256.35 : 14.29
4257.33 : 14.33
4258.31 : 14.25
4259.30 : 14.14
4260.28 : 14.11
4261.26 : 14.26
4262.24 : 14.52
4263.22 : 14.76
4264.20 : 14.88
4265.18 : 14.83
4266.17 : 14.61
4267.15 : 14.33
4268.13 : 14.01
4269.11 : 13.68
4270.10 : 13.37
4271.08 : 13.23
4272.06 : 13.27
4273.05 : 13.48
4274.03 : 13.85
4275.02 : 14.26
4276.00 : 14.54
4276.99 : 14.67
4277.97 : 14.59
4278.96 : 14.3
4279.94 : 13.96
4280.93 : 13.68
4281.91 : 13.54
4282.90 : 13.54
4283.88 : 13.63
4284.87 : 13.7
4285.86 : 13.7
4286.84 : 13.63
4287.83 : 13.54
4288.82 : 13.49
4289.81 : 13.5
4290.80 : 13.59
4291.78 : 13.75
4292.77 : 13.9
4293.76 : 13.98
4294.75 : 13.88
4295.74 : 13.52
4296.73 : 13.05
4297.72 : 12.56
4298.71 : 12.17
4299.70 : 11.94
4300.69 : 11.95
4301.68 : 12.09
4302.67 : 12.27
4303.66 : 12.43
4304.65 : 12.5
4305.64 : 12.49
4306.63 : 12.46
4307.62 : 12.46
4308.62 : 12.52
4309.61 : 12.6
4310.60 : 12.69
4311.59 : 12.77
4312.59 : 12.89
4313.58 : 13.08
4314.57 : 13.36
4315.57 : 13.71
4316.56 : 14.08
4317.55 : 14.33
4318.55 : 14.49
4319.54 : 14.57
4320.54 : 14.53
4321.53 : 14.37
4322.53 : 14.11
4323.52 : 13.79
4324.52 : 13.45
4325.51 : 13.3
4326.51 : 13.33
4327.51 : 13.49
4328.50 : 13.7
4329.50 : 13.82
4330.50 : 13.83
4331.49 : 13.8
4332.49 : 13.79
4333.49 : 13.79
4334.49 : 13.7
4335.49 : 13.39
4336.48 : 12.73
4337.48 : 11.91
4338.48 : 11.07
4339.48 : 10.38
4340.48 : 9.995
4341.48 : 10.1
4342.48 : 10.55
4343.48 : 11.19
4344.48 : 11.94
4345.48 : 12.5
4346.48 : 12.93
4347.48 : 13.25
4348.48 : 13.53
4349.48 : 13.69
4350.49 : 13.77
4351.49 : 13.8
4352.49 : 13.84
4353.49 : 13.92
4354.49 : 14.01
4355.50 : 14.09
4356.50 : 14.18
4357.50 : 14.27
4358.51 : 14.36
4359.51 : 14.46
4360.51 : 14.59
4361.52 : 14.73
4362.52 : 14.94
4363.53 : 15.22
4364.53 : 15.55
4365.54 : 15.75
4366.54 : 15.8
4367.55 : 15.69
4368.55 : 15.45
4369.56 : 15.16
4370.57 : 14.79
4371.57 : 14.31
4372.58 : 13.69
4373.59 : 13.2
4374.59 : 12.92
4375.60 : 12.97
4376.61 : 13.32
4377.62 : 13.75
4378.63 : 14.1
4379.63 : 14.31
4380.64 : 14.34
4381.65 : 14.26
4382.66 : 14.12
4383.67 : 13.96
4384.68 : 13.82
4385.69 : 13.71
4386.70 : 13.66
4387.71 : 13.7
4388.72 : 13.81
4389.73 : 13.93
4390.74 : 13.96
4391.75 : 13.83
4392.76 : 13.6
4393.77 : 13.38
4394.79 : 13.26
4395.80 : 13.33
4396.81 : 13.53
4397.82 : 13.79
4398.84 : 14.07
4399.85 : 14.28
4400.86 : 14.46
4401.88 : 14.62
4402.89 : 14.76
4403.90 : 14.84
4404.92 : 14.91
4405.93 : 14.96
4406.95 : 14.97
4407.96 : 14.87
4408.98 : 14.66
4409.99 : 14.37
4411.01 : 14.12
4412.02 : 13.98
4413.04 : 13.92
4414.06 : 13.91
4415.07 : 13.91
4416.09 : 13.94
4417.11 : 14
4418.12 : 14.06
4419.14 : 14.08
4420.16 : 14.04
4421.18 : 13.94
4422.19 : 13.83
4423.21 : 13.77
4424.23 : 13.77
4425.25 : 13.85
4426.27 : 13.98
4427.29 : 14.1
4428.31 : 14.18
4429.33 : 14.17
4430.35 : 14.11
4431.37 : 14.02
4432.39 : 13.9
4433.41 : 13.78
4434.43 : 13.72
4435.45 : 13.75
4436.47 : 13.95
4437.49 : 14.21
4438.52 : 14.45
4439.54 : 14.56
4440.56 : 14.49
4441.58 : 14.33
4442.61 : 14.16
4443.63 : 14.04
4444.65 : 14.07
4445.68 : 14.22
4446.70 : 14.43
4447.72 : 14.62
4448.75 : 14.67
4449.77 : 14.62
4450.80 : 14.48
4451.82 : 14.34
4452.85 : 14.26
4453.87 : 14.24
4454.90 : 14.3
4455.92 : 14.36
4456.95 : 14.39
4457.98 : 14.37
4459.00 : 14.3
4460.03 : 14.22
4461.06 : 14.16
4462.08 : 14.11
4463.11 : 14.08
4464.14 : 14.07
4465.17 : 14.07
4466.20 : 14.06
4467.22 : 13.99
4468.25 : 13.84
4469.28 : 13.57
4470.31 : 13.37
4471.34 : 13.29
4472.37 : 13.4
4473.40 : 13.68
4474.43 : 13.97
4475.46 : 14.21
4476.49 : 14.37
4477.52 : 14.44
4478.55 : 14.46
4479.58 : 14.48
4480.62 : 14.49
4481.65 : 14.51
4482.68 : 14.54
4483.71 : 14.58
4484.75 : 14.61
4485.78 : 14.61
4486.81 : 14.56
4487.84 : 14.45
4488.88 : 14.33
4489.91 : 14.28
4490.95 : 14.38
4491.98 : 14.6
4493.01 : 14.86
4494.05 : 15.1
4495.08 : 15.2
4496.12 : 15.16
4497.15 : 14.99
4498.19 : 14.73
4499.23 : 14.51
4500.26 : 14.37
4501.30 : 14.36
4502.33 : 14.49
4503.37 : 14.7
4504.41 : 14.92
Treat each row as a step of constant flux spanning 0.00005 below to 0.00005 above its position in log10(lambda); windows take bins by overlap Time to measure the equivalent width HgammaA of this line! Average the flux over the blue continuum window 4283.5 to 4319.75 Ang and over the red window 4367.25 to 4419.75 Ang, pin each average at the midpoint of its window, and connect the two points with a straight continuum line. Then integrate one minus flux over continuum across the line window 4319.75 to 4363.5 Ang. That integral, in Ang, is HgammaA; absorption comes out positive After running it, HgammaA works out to 0.8 Ang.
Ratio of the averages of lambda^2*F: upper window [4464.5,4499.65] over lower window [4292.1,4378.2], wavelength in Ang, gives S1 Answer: 1.14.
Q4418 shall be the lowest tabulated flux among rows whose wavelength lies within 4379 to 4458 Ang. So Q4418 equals 13.26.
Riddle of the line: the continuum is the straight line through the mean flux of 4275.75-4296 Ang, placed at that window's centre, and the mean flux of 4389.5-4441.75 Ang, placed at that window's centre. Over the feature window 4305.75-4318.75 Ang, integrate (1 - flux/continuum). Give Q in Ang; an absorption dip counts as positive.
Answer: 0.7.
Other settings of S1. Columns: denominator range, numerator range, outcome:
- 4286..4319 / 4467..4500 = 1.19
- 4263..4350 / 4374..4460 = 1.12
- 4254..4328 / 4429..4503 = 1.14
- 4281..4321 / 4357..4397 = 1.11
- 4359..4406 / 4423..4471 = 1.02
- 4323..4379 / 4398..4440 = 1.08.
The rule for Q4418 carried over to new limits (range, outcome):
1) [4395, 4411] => 13.33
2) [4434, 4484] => 13.29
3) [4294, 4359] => 9.995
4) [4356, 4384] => 12.92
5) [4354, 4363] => 14.01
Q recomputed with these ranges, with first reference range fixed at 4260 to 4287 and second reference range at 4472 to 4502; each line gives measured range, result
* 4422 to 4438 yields 0.5 Ang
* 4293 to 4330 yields 2.4 Ang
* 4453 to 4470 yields 0.4 Ang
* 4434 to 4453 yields 0.2 Ang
